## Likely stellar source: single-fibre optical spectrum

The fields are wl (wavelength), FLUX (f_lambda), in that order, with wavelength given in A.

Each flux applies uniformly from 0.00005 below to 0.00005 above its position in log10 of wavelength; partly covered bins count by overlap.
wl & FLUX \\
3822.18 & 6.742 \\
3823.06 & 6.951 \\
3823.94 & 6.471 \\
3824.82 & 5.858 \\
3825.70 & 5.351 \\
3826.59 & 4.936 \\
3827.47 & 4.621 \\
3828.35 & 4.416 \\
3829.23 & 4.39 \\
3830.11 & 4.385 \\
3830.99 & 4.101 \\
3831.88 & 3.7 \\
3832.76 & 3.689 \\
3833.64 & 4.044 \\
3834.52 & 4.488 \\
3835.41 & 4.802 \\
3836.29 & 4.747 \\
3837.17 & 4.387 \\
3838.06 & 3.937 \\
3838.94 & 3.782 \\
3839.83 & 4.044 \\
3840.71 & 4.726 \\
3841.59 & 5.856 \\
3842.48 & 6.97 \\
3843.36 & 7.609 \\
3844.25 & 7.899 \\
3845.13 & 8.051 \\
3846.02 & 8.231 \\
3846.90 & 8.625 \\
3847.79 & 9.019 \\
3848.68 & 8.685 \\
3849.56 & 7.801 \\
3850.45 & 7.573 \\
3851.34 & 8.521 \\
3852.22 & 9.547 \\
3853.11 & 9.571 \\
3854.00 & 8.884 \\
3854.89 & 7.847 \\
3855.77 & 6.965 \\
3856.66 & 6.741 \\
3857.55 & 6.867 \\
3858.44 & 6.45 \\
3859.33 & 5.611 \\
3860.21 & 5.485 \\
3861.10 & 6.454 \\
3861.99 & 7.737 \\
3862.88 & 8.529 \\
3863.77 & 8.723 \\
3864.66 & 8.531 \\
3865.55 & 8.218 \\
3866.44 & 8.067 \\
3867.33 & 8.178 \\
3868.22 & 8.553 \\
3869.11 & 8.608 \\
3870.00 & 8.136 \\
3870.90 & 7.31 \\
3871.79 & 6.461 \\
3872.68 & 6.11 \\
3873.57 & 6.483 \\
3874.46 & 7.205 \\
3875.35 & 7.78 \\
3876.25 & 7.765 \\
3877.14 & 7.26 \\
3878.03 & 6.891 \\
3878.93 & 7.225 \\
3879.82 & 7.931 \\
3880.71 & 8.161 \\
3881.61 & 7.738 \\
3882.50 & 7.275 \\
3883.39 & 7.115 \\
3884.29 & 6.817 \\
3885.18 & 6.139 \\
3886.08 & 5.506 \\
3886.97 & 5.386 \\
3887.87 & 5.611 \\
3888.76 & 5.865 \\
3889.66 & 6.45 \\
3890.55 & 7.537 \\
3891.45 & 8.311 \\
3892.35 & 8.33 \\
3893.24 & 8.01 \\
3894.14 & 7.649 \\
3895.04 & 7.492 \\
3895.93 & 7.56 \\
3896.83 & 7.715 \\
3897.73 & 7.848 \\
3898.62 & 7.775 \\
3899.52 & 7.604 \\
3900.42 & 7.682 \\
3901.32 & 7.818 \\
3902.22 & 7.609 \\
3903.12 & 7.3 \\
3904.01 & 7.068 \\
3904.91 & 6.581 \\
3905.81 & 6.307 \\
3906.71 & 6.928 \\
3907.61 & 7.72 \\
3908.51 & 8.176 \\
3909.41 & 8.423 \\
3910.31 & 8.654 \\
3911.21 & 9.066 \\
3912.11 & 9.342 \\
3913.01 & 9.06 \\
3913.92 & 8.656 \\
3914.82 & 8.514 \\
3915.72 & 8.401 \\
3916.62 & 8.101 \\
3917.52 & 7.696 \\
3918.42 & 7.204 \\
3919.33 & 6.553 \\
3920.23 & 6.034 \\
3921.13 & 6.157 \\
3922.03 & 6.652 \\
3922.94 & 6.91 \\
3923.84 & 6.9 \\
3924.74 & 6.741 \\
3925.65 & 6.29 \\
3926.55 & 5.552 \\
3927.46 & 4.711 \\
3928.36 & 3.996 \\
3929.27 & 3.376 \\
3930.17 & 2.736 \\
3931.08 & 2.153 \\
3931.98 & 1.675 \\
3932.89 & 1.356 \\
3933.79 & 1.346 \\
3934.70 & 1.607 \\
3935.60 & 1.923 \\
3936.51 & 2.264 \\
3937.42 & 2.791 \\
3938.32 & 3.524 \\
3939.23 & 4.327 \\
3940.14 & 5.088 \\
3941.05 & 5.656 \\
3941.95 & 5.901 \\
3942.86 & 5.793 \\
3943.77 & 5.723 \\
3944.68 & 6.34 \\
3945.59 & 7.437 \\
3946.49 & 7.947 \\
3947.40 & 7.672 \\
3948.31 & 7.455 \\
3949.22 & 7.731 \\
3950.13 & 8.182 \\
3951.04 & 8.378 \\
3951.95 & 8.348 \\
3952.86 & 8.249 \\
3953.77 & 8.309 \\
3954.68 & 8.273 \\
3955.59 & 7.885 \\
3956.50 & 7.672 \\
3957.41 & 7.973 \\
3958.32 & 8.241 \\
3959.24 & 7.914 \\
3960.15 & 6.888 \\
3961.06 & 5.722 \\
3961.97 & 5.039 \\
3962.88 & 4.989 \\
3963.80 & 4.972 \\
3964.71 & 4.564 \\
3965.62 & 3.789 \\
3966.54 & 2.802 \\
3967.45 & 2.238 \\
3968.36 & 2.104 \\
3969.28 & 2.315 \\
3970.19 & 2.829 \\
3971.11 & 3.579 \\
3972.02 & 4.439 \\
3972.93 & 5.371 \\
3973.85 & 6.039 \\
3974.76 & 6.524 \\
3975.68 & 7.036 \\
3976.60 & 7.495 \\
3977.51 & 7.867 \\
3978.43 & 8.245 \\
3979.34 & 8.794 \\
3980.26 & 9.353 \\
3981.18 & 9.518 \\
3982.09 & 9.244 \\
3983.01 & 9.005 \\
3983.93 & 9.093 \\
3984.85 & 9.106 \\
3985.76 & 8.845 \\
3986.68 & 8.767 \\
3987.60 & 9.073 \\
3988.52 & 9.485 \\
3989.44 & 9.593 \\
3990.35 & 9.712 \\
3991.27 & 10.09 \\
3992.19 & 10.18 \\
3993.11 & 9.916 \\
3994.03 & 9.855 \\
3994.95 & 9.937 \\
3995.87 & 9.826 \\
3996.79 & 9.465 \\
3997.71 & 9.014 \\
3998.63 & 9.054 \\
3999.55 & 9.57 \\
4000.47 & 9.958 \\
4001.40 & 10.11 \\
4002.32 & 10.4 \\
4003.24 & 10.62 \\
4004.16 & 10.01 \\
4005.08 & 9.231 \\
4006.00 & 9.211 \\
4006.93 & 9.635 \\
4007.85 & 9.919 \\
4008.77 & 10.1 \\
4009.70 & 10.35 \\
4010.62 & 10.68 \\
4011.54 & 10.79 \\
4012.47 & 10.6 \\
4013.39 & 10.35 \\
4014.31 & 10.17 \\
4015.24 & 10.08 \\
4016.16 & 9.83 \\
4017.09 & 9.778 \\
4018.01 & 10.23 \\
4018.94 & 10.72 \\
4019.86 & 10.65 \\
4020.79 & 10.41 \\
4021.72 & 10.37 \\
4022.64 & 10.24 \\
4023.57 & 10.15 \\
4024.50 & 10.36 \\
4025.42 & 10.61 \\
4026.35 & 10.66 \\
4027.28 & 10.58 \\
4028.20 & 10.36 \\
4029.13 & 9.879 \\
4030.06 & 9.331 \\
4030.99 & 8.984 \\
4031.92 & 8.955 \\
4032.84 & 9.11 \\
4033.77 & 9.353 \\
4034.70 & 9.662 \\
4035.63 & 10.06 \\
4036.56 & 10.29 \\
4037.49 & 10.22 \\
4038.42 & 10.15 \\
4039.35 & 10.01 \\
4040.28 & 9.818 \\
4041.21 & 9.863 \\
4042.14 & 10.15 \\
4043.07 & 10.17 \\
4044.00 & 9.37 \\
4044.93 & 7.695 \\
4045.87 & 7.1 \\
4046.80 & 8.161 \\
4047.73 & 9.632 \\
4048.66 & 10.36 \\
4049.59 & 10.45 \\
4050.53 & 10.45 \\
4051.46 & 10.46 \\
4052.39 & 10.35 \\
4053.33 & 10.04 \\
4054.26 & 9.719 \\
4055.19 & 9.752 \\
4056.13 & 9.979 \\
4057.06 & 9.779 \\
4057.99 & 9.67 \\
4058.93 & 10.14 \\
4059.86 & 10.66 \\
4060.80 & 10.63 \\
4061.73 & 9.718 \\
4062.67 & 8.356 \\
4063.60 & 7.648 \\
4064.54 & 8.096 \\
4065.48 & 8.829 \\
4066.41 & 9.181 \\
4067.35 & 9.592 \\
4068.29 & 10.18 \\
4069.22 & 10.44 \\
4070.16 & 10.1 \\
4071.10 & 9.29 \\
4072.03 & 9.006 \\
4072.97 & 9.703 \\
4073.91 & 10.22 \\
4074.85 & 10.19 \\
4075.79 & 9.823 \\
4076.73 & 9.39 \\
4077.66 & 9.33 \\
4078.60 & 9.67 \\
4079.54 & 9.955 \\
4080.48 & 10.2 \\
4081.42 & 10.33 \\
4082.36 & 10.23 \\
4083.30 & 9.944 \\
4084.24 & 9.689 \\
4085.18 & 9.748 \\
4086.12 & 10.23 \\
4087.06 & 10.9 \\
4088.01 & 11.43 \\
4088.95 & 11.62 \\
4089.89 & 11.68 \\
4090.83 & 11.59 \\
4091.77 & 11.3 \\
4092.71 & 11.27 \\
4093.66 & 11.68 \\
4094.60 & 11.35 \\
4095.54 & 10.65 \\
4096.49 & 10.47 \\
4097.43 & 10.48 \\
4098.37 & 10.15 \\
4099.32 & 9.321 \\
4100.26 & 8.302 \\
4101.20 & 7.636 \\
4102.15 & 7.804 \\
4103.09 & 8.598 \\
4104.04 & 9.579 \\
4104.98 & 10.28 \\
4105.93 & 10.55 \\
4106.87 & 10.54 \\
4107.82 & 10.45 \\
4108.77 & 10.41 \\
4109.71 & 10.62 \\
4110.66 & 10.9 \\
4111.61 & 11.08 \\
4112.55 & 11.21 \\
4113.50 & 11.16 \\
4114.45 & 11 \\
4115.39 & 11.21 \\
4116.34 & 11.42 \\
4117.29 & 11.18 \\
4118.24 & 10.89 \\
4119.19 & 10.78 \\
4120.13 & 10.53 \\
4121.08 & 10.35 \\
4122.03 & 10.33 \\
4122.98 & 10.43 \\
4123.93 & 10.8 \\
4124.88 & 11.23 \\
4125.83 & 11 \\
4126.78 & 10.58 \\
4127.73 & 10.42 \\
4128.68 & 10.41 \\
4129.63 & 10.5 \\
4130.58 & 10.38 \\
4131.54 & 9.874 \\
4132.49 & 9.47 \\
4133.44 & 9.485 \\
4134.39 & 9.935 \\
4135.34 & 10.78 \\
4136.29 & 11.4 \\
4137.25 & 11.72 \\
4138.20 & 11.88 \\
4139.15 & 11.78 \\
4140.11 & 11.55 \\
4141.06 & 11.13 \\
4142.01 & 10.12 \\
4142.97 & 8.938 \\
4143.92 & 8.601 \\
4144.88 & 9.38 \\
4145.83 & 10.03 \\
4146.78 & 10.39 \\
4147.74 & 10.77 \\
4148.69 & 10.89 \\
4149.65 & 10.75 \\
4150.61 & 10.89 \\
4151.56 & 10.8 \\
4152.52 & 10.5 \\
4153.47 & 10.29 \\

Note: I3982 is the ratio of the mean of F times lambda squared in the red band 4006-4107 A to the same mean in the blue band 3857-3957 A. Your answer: 1.6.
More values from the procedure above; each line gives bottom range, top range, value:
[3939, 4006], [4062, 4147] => 1.45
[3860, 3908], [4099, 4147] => 1.59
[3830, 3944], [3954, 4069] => 1.44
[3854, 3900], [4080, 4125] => 1.61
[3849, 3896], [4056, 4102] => 1.49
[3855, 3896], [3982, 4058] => 1.46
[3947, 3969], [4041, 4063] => 1.58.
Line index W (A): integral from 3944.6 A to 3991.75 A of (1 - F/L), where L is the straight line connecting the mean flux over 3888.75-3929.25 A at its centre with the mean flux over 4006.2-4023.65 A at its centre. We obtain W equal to 9.8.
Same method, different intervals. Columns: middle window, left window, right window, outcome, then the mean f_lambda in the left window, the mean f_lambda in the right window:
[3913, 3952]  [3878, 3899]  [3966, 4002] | 9.6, 7.19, 7.84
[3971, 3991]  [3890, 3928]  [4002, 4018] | 2.7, 7.48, 10.1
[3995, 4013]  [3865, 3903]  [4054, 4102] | -1.9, 7.36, 9.97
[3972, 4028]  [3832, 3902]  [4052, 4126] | -3.4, 7.08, 10.2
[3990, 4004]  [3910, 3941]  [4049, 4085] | -4.1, 5.43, 9.77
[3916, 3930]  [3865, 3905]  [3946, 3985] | 1.8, 7.35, 6.71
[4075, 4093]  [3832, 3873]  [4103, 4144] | -0.6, 6.96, 10.6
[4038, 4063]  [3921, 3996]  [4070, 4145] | -2.5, 6.37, 10.4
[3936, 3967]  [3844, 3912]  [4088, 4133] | 8.1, 7.56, 10.5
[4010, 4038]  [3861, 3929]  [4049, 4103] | -2.7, 7.35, 9.97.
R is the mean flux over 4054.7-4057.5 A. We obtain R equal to 9.84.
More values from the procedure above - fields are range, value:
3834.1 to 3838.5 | 4.47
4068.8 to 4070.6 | 10.3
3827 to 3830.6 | 4.46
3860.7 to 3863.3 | 7.58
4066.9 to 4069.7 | 10.1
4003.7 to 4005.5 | 9.65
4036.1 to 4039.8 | 10.2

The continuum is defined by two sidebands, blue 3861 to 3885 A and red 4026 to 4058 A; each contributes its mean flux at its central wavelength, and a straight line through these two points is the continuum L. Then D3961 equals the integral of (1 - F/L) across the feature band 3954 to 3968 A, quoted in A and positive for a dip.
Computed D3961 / 4.4 A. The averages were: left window 7.6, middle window 5.94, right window 9.73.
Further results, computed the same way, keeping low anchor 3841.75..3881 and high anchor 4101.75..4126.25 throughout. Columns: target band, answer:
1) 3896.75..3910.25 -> 1.06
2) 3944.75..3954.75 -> 0.89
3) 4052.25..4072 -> 0.73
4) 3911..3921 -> 0.41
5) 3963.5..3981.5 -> 7.03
